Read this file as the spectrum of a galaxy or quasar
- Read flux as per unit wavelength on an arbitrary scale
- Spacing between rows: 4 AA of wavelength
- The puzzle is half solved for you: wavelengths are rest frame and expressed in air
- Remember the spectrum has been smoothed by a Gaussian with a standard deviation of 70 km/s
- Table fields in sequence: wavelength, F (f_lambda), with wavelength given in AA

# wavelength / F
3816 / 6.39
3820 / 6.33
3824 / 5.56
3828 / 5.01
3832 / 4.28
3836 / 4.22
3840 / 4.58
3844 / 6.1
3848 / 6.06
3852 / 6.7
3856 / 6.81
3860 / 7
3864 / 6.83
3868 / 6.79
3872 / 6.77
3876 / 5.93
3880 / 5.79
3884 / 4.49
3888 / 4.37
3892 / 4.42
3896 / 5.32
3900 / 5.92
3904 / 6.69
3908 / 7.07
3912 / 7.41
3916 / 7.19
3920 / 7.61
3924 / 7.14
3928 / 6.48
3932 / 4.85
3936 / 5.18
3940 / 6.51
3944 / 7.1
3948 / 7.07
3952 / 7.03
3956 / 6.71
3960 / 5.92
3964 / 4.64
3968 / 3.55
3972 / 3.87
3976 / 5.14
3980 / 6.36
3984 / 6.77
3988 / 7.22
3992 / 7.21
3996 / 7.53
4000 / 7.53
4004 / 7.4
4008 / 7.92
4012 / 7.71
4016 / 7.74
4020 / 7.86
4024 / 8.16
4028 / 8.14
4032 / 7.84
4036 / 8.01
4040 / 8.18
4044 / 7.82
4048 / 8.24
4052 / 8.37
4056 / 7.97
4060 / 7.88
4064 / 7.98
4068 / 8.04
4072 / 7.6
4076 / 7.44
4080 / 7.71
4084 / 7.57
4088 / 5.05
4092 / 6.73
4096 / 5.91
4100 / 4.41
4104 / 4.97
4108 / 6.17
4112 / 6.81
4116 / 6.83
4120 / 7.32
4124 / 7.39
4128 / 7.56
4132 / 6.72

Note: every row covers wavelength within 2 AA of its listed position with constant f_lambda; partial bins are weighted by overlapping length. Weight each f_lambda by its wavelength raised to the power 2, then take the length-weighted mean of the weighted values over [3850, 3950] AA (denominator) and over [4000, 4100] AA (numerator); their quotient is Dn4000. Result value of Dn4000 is 1.29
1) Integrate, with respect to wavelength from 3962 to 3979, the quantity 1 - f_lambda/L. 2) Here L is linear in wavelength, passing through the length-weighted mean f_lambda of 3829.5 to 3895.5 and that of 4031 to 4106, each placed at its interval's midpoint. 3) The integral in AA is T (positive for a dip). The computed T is 5.44 AA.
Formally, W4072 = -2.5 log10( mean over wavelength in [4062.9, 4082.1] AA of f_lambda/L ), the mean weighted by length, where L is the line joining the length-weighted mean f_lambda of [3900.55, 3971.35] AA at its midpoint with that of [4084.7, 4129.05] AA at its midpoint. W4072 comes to -0.22 mag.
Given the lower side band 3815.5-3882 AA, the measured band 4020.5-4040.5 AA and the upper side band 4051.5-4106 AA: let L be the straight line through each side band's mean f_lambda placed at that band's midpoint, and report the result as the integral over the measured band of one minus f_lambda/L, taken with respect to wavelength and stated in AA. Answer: -3.9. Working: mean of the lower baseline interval 5.94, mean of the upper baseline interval 6.94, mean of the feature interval 8.04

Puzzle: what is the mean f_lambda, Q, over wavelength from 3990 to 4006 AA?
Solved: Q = 7.42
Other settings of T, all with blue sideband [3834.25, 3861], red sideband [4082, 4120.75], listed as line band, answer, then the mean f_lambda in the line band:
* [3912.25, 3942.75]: -2.66 AA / 6.5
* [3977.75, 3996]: -2.74 AA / 6.94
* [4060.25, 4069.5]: -2.85 AA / 7.98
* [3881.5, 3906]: 3.01 AA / 5.21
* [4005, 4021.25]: -4.62 AA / 7.78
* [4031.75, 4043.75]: -3.80 AA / 8.01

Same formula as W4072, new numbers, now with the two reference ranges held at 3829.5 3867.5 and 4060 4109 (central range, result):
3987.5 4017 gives -0.18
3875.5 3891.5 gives 0.20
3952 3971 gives 0.17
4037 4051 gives -0.23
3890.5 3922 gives -0.07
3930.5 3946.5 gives 0.04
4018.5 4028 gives -0.24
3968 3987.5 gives 0.16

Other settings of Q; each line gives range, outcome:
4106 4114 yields 6.49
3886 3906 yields 5.34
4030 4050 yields 8.02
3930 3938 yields 5.01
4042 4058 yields 8.1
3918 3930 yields 7.08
